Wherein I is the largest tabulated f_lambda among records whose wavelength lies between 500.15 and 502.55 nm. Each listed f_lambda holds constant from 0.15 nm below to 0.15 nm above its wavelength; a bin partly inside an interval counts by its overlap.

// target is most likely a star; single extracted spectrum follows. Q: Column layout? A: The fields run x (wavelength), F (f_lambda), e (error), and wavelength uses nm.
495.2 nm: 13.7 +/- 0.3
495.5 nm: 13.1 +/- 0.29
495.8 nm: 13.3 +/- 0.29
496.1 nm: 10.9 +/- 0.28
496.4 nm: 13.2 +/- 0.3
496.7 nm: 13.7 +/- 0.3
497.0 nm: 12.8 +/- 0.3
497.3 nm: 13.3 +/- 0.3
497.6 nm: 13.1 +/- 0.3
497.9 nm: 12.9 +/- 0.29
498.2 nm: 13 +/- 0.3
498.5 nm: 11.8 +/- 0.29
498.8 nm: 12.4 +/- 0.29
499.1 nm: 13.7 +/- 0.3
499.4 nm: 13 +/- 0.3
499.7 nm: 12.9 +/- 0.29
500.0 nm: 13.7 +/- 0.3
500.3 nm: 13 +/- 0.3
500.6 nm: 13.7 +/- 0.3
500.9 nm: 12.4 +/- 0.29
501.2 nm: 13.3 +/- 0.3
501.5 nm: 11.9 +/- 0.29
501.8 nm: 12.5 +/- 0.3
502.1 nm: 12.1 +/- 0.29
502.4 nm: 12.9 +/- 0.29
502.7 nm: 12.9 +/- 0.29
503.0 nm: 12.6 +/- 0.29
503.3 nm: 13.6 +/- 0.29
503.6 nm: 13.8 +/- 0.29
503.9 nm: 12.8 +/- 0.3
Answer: 13.7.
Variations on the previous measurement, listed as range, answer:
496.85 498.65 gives 13.3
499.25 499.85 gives 13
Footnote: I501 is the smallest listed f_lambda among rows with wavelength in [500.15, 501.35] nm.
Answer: 12.4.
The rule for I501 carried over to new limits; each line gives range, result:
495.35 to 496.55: 10.9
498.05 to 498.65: 11.8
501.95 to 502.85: 12.1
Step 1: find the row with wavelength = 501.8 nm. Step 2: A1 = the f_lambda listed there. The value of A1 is 12.5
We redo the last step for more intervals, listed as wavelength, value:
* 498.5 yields 11.8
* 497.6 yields 13.1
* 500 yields 13.7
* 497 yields 12.8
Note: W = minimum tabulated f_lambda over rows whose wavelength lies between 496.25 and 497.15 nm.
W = 12.8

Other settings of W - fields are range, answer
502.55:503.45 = 12.6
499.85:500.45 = 13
